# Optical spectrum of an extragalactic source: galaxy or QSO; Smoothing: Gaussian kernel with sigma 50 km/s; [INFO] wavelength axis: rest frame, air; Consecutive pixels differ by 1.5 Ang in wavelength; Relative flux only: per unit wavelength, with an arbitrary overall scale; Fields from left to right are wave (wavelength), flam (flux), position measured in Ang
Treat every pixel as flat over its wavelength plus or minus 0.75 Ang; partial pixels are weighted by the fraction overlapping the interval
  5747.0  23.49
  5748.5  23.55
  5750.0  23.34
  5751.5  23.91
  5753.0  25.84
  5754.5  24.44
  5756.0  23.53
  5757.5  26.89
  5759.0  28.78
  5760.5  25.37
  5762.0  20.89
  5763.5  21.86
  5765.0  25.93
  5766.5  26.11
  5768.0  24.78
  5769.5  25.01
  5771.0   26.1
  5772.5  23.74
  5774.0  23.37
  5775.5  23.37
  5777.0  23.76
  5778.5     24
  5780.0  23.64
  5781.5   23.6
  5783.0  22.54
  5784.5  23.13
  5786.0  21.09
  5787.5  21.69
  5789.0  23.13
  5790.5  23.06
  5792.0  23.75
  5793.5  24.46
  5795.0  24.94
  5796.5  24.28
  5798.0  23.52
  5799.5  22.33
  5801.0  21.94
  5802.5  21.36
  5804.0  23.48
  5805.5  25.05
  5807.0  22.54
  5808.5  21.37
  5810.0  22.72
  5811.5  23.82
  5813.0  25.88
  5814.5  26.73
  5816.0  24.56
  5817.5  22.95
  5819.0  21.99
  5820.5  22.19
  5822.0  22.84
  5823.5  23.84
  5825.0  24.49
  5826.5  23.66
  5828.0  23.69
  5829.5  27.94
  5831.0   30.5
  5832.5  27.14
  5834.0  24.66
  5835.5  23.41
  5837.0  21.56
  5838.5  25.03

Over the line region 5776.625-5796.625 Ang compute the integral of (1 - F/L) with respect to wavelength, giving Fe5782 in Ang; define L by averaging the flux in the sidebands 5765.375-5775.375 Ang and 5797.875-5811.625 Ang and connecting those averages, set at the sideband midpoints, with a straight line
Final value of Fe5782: 0.4 Ang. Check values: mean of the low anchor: 24.8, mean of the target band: 23.3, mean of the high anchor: 22.7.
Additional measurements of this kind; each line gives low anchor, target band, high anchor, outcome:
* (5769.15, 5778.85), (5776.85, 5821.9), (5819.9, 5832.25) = 2.3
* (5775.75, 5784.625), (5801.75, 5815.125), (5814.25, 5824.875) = -0.1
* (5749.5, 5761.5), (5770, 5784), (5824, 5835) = 0.9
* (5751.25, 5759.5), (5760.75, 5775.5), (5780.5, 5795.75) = 0.3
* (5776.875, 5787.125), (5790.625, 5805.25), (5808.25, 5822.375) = -0.1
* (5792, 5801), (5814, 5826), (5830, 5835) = 1.1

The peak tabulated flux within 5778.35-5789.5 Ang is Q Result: 24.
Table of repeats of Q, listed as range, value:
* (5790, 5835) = 30.5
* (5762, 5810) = 26.11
